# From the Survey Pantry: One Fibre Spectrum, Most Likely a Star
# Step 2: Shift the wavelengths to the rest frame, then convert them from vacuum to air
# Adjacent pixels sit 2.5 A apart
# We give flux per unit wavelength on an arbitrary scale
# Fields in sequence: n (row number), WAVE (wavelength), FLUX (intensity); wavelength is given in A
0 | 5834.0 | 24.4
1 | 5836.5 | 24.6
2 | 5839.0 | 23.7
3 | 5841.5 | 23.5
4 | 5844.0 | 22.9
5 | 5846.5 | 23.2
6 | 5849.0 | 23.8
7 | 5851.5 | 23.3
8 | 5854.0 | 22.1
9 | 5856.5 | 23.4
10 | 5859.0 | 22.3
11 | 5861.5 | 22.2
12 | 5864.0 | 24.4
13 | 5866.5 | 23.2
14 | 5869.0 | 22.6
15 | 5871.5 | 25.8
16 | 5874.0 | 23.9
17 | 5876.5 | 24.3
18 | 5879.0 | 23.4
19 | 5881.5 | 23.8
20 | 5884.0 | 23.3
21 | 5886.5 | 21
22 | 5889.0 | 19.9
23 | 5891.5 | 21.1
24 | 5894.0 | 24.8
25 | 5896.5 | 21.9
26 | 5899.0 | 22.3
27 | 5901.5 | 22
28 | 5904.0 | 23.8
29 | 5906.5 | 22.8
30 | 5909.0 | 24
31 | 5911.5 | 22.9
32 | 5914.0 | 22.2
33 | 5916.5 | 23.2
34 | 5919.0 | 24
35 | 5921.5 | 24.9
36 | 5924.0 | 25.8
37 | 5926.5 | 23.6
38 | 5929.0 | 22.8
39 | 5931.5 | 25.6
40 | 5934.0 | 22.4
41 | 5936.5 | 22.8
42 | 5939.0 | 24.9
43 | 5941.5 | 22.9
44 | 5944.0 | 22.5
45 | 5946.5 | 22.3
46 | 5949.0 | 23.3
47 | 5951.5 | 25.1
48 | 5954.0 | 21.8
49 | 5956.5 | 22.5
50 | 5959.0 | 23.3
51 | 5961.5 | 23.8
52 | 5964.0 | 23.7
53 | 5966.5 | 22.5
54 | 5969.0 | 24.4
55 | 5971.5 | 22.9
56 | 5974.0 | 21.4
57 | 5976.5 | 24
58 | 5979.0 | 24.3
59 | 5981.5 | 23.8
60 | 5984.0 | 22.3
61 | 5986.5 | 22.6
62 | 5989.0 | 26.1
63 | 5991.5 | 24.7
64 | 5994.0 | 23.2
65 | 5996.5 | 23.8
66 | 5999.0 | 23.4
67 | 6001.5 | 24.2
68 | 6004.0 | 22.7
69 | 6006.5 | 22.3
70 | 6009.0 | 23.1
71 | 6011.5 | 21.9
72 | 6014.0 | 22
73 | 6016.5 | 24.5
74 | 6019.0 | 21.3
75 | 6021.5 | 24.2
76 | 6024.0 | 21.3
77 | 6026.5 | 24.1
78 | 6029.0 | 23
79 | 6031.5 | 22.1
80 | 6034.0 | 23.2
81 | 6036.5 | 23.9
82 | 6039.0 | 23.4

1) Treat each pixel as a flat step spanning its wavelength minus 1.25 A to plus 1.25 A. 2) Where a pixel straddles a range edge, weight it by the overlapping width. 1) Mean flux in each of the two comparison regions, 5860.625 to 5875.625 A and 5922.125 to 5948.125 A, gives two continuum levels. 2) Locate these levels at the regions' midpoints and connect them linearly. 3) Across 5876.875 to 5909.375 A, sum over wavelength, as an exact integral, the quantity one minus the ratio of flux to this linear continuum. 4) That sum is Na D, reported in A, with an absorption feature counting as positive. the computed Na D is 1.4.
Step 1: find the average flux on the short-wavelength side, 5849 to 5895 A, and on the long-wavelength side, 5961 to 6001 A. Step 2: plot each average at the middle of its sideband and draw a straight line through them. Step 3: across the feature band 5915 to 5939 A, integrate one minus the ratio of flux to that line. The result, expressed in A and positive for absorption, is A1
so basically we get -0.6 A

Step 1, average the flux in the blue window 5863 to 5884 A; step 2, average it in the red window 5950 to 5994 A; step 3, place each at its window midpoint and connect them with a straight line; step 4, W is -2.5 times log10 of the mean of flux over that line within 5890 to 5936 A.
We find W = 0.02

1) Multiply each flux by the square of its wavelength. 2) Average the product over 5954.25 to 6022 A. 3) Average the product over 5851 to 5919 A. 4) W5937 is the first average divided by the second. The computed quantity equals 1.0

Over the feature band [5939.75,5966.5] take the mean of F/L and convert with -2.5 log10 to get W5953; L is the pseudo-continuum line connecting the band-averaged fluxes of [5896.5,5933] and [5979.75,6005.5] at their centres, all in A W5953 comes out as 0.022 mag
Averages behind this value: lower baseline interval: 23.5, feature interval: 23.1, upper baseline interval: 23.7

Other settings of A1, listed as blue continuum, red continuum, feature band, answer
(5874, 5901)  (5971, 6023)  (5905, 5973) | -1.5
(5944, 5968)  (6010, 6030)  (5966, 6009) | -0.9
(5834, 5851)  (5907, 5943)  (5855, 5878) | 0.1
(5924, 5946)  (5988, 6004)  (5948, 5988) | 1.0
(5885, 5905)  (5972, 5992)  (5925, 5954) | -0.7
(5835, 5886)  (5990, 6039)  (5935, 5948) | 0.1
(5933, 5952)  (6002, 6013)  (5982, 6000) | -0.8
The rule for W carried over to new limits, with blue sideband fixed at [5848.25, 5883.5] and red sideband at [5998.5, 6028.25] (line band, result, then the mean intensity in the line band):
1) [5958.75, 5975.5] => -0.003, 23.1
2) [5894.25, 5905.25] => 0.029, 22.7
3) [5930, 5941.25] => -0.028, 23.8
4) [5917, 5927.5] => -0.057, 24.5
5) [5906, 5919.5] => 0.006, 23.2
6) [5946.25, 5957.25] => 0.002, 23.1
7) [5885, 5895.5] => 0.078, 21.7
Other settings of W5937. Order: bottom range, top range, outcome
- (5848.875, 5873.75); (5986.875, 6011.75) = 1.06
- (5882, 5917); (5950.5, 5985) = 1.06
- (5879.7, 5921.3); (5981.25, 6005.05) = 1.07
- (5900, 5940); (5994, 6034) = 1.00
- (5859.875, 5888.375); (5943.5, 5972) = 1.02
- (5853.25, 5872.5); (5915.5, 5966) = 1.04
